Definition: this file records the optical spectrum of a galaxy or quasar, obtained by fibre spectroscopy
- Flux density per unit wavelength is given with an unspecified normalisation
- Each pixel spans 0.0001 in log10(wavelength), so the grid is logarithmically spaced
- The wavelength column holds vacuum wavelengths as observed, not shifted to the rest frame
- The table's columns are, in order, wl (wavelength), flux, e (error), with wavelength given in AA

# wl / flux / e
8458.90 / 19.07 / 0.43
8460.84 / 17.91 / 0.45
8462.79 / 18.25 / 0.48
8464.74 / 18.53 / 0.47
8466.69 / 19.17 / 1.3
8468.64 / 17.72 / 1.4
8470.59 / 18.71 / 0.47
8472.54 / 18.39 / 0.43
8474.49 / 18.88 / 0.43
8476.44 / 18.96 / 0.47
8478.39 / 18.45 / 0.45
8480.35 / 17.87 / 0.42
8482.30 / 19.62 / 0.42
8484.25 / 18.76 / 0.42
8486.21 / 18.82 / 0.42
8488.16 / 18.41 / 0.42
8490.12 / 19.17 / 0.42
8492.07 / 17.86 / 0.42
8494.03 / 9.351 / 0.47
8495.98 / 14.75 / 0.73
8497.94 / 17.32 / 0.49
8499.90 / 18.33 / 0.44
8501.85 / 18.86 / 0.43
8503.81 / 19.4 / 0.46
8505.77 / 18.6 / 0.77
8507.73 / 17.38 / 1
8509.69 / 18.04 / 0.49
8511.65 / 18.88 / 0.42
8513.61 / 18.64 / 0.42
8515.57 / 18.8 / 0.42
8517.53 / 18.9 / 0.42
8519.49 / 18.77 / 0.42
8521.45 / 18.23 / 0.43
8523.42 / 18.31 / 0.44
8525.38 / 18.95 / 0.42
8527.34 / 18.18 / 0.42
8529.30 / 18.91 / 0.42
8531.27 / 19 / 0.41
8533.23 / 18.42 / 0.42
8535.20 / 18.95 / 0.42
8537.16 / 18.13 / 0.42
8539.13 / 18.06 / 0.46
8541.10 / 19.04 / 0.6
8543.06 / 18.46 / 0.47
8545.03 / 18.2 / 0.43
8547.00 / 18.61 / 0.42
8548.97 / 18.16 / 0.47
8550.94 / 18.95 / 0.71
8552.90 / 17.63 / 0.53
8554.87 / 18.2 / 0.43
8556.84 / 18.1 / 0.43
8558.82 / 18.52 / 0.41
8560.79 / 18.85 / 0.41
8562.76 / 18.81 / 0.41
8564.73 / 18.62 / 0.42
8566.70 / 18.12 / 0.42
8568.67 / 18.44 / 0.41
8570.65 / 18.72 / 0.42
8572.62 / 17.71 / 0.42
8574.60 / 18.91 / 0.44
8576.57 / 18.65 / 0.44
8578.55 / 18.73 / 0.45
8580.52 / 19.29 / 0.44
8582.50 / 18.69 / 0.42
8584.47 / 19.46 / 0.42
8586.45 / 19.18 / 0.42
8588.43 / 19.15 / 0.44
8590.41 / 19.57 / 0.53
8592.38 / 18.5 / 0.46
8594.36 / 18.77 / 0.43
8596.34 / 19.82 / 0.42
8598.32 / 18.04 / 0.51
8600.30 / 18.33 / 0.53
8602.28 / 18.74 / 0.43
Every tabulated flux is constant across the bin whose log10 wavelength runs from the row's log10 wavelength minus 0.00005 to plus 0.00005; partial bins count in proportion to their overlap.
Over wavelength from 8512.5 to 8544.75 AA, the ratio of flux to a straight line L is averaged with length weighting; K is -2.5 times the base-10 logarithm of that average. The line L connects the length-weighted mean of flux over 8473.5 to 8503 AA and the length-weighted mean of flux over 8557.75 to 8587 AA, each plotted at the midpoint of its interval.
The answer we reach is -0.02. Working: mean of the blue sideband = 17.7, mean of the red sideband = 18.7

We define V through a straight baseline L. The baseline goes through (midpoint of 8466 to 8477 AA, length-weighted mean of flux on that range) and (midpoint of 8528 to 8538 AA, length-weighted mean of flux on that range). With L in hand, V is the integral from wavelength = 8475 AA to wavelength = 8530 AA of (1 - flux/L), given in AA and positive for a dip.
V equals 1.6 AA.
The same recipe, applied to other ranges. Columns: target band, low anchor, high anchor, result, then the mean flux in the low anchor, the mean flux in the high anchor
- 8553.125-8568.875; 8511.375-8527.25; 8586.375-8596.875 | 0.43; 18.7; 19.1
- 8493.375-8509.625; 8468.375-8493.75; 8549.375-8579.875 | 1.25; 18.4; 18.5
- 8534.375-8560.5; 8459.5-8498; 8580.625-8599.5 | 0.26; 17.9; 19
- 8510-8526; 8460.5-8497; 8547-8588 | -0.41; 17.9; 18.6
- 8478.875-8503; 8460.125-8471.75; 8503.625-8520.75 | 1.33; 18.4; 18.6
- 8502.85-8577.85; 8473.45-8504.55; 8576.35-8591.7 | -0.05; 17.8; 19.1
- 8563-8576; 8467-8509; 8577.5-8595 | 0.28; 17.9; 19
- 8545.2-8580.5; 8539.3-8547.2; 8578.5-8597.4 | 0.60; 18.5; 19.1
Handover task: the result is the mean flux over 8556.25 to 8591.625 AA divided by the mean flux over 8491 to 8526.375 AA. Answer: 1.1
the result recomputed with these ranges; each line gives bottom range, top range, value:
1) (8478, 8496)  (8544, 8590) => 1.07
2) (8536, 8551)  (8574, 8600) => 1.03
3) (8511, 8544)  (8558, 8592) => 1.01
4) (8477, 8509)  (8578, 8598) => 1.08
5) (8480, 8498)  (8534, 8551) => 1.08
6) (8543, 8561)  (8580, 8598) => 1.04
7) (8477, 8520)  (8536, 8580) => 1.03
